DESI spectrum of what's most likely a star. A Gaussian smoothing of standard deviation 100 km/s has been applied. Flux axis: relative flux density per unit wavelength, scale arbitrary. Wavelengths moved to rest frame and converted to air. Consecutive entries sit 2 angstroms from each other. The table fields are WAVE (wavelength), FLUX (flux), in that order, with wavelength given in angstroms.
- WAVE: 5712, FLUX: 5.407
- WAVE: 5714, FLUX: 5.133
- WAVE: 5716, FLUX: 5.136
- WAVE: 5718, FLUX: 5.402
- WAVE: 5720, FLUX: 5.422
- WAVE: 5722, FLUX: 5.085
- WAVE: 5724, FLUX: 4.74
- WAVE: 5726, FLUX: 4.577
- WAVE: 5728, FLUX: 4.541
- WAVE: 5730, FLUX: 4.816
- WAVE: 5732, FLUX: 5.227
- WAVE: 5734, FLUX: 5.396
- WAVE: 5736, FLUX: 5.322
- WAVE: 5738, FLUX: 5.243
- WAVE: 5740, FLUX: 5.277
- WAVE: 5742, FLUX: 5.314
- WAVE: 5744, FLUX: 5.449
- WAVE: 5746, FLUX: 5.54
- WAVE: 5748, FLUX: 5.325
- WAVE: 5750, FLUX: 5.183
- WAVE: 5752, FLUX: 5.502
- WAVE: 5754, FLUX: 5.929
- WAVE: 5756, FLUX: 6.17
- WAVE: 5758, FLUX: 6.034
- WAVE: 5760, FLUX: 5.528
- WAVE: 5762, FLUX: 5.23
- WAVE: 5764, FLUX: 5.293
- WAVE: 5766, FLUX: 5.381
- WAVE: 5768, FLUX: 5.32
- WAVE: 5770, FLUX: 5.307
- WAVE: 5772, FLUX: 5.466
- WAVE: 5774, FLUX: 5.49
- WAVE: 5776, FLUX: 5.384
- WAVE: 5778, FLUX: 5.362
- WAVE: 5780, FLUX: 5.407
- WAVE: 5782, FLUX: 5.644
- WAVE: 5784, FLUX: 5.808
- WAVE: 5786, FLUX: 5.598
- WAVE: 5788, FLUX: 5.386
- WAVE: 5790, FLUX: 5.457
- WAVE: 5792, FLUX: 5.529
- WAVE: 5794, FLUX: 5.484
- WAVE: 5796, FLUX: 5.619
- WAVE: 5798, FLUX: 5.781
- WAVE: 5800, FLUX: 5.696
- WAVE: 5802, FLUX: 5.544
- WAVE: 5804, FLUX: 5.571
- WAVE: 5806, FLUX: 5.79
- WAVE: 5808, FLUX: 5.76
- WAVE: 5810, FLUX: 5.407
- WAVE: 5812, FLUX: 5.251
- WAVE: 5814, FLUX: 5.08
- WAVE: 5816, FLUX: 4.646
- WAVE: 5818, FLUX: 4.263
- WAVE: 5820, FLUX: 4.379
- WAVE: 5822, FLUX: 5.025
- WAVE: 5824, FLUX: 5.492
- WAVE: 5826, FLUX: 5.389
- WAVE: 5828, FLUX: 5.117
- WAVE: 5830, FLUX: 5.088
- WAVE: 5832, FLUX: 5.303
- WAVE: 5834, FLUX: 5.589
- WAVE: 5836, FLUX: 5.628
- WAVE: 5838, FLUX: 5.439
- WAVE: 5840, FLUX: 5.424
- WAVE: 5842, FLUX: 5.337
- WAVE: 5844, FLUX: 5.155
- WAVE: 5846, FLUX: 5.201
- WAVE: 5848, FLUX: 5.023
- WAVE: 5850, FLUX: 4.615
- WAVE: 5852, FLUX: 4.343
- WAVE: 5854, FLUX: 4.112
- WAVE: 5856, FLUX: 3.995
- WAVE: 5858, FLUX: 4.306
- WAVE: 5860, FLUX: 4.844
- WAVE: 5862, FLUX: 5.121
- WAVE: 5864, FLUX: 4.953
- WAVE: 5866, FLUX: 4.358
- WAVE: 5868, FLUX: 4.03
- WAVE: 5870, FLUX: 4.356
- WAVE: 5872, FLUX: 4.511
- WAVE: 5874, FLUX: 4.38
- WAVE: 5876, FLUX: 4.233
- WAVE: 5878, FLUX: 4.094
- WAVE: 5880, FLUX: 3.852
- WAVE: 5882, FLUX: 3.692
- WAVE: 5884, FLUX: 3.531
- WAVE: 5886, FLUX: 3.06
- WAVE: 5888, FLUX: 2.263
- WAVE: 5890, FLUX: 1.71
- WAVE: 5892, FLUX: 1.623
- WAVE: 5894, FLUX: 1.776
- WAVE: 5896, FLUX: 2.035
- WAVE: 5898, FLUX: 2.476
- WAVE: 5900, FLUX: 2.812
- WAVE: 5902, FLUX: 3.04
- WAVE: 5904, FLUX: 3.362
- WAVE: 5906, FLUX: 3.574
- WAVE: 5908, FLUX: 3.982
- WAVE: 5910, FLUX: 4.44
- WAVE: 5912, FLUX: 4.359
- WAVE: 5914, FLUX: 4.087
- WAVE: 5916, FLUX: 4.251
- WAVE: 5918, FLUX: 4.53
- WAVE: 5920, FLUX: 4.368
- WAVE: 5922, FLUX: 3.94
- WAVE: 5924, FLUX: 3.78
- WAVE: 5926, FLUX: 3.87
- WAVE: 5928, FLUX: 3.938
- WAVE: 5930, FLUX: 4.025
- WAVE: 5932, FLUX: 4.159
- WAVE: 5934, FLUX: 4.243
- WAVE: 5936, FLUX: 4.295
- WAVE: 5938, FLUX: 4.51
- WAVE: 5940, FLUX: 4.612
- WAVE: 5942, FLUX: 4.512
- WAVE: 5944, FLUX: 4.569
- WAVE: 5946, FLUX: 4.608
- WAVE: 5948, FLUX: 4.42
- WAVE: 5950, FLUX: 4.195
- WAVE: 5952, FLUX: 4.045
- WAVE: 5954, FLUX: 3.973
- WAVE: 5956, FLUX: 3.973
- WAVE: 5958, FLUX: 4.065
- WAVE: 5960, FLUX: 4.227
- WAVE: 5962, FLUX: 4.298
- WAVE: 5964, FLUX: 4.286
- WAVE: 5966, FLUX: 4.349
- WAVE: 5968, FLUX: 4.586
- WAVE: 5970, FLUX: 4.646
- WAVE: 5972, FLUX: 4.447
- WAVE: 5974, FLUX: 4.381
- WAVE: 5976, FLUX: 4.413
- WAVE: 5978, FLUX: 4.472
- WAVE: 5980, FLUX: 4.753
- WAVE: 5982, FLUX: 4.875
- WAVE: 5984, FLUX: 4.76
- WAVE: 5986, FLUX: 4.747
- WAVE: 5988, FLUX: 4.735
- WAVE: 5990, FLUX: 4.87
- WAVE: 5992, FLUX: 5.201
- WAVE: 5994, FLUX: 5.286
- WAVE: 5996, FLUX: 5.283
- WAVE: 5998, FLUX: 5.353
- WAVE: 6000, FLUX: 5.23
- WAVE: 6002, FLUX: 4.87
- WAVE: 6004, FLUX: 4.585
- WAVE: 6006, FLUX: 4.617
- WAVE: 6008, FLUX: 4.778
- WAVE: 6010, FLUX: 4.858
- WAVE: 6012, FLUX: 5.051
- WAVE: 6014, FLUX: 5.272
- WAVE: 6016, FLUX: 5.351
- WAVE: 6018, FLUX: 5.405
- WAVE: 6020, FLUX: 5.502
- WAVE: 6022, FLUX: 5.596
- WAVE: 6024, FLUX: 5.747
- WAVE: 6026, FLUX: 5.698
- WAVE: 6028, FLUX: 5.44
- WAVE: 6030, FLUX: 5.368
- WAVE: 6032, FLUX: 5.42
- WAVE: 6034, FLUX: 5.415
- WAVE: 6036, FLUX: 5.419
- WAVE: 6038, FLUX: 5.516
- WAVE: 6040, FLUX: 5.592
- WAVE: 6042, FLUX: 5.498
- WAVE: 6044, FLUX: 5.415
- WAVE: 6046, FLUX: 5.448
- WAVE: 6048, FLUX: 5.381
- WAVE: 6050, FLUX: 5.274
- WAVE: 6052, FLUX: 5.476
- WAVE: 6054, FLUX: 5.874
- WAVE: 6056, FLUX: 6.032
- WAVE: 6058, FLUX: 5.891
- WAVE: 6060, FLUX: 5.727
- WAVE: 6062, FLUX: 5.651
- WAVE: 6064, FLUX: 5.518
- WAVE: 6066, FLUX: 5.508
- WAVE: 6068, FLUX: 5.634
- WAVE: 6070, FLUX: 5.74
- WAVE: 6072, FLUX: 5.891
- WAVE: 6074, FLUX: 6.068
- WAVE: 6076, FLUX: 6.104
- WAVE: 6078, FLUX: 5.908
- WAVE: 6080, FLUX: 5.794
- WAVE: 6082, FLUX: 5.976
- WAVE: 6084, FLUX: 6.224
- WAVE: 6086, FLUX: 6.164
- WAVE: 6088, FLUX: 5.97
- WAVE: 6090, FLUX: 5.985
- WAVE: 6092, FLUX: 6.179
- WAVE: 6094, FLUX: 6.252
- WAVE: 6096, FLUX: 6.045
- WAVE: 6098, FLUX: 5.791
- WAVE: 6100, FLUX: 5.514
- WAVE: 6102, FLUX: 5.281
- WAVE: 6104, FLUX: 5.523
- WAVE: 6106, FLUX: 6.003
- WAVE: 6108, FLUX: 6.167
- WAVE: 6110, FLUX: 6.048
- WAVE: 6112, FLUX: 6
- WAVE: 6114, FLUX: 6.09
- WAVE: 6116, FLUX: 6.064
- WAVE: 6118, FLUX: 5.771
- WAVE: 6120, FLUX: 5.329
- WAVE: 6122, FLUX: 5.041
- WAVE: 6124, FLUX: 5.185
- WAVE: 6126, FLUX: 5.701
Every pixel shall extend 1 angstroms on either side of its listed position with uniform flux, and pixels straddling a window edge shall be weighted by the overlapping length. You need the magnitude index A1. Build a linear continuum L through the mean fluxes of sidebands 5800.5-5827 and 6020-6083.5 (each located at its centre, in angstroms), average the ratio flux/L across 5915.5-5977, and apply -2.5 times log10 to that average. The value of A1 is 0.264 mag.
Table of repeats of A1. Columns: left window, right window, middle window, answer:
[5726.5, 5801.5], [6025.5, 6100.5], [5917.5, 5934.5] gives 0.34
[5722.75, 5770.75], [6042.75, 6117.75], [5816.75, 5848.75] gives 0.06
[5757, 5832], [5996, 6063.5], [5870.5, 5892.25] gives 0.49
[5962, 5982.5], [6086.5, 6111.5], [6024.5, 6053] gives -0.05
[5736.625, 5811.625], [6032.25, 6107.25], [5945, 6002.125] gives 0.23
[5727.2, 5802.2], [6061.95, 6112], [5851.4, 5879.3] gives 0.26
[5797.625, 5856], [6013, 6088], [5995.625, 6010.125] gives 0.13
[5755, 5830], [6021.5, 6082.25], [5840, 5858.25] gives 0.15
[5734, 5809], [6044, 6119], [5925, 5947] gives 0.30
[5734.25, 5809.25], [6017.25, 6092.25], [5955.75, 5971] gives 0.29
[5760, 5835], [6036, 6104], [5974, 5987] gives 0.21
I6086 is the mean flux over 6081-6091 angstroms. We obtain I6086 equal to 6.06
